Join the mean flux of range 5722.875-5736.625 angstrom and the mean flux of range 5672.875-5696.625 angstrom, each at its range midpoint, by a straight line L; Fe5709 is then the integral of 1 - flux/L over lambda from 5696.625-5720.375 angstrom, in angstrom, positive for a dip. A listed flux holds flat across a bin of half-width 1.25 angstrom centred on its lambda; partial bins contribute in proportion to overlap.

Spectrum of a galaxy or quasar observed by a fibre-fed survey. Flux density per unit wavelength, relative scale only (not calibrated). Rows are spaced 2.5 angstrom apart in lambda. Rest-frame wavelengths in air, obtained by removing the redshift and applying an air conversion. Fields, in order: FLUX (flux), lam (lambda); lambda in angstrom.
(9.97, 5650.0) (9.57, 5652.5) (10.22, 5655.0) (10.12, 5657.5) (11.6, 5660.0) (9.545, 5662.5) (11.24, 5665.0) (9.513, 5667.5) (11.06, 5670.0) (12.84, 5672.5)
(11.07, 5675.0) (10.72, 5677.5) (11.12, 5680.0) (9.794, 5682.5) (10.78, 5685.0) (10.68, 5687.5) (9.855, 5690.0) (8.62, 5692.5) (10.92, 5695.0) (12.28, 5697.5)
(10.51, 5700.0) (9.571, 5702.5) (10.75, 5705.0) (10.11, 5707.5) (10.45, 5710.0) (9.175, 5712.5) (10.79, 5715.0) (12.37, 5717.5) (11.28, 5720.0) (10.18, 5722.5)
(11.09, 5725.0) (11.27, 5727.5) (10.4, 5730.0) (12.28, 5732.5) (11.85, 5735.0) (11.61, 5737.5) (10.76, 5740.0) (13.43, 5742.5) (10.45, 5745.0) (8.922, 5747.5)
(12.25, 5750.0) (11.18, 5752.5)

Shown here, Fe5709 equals 0.5 angstrom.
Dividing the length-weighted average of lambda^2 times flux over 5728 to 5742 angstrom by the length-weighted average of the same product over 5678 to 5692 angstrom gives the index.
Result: 1.1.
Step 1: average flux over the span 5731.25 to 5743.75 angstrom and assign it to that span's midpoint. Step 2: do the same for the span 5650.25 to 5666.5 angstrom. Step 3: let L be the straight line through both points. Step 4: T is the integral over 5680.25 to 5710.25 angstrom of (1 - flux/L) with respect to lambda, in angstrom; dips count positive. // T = 1.96 angstrom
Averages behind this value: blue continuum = 10.3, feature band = 10.4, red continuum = 12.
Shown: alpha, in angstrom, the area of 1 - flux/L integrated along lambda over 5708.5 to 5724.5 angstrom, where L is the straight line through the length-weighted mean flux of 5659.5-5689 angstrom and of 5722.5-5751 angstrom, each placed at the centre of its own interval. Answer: 0.6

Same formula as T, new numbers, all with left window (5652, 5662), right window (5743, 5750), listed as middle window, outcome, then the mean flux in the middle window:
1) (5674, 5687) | -0.3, 10.7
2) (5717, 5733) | -1.0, 11.2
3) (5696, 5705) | -0.3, 10.8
